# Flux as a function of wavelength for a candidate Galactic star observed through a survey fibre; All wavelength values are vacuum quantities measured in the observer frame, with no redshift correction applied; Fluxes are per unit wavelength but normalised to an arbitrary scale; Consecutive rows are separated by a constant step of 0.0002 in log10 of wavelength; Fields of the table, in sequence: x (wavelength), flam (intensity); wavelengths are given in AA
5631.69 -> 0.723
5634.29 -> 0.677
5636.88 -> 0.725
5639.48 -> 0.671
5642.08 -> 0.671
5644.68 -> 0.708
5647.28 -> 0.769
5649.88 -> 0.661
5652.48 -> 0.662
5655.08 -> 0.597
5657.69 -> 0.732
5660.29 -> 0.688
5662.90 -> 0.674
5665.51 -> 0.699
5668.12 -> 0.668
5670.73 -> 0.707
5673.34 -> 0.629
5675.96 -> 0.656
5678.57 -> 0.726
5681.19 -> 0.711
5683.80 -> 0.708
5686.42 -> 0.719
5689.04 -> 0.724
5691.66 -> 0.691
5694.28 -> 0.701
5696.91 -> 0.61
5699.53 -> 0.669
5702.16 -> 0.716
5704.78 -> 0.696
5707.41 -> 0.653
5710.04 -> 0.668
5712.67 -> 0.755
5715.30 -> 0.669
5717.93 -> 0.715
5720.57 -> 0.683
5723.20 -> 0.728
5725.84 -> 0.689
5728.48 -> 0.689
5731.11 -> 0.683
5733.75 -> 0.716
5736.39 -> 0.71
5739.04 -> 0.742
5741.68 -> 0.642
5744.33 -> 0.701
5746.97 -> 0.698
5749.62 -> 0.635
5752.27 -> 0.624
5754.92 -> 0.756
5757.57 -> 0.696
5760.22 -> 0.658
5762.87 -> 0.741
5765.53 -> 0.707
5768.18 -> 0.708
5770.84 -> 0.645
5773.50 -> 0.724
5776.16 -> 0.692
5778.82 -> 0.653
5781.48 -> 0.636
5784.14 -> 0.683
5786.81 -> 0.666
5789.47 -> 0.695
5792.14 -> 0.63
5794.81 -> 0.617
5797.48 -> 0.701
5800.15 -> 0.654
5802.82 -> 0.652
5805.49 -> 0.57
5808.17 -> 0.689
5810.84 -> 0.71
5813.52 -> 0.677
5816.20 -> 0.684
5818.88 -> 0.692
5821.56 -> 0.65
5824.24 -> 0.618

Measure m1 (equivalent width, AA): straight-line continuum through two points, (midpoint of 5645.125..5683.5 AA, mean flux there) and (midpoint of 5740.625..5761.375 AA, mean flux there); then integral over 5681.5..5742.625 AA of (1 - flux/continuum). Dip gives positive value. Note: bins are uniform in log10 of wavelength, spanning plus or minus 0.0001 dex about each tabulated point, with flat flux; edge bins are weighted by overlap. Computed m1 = -1.3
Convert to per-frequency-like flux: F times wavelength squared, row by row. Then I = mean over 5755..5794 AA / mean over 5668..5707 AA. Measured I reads 1.02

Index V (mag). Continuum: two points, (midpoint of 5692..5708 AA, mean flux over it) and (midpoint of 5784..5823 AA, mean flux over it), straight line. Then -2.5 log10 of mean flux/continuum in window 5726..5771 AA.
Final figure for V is -0.04 mag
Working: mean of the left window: 0.676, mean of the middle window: 0.692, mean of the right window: 0.664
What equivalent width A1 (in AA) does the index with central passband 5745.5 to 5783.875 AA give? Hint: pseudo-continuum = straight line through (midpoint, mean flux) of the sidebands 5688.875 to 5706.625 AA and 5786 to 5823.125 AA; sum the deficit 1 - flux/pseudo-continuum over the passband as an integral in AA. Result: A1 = -0.8 AA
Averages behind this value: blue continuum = 0.683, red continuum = 0.663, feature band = 0.684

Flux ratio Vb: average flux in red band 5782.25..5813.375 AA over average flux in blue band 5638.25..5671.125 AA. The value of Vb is 1.0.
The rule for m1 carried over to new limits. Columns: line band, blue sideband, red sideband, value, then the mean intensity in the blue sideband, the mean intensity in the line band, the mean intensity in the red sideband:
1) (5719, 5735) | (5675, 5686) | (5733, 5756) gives -0.1 AA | 0.703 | 0.698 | 0.69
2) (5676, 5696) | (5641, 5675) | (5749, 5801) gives -0.7 AA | 0.682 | 0.706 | 0.677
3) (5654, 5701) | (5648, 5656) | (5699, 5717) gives -1.0 AA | 0.652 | 0.684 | 0.691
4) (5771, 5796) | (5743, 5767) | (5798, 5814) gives 0.3 AA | 0.691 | 0.665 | 0.66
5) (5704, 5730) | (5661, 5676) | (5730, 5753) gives -0.5 AA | 0.674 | 0.694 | 0.685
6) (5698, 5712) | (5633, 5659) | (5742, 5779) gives 0.1 AA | 0.687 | 0.683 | 0.688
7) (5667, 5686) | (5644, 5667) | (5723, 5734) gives 0.1 AA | 0.687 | 0.688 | 0.697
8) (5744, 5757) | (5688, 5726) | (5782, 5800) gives -0.1 AA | 0.691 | 0.682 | 0.663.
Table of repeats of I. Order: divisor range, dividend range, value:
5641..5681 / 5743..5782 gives 1.04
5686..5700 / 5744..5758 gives 1.02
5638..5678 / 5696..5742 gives 1.04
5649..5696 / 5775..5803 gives 1.01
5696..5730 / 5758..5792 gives 1.01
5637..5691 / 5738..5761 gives 1.02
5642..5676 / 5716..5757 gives 1.05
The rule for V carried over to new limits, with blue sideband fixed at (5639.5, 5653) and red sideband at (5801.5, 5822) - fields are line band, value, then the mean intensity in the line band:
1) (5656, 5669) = 0.00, 0.69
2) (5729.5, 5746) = -0.03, 0.699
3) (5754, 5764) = -0.06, 0.711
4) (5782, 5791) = -0.01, 0.676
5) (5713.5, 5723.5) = -0.03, 0.699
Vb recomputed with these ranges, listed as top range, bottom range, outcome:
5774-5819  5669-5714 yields 0.96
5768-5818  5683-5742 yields 0.96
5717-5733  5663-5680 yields 1.03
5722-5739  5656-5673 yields 1.02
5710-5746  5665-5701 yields 1.02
